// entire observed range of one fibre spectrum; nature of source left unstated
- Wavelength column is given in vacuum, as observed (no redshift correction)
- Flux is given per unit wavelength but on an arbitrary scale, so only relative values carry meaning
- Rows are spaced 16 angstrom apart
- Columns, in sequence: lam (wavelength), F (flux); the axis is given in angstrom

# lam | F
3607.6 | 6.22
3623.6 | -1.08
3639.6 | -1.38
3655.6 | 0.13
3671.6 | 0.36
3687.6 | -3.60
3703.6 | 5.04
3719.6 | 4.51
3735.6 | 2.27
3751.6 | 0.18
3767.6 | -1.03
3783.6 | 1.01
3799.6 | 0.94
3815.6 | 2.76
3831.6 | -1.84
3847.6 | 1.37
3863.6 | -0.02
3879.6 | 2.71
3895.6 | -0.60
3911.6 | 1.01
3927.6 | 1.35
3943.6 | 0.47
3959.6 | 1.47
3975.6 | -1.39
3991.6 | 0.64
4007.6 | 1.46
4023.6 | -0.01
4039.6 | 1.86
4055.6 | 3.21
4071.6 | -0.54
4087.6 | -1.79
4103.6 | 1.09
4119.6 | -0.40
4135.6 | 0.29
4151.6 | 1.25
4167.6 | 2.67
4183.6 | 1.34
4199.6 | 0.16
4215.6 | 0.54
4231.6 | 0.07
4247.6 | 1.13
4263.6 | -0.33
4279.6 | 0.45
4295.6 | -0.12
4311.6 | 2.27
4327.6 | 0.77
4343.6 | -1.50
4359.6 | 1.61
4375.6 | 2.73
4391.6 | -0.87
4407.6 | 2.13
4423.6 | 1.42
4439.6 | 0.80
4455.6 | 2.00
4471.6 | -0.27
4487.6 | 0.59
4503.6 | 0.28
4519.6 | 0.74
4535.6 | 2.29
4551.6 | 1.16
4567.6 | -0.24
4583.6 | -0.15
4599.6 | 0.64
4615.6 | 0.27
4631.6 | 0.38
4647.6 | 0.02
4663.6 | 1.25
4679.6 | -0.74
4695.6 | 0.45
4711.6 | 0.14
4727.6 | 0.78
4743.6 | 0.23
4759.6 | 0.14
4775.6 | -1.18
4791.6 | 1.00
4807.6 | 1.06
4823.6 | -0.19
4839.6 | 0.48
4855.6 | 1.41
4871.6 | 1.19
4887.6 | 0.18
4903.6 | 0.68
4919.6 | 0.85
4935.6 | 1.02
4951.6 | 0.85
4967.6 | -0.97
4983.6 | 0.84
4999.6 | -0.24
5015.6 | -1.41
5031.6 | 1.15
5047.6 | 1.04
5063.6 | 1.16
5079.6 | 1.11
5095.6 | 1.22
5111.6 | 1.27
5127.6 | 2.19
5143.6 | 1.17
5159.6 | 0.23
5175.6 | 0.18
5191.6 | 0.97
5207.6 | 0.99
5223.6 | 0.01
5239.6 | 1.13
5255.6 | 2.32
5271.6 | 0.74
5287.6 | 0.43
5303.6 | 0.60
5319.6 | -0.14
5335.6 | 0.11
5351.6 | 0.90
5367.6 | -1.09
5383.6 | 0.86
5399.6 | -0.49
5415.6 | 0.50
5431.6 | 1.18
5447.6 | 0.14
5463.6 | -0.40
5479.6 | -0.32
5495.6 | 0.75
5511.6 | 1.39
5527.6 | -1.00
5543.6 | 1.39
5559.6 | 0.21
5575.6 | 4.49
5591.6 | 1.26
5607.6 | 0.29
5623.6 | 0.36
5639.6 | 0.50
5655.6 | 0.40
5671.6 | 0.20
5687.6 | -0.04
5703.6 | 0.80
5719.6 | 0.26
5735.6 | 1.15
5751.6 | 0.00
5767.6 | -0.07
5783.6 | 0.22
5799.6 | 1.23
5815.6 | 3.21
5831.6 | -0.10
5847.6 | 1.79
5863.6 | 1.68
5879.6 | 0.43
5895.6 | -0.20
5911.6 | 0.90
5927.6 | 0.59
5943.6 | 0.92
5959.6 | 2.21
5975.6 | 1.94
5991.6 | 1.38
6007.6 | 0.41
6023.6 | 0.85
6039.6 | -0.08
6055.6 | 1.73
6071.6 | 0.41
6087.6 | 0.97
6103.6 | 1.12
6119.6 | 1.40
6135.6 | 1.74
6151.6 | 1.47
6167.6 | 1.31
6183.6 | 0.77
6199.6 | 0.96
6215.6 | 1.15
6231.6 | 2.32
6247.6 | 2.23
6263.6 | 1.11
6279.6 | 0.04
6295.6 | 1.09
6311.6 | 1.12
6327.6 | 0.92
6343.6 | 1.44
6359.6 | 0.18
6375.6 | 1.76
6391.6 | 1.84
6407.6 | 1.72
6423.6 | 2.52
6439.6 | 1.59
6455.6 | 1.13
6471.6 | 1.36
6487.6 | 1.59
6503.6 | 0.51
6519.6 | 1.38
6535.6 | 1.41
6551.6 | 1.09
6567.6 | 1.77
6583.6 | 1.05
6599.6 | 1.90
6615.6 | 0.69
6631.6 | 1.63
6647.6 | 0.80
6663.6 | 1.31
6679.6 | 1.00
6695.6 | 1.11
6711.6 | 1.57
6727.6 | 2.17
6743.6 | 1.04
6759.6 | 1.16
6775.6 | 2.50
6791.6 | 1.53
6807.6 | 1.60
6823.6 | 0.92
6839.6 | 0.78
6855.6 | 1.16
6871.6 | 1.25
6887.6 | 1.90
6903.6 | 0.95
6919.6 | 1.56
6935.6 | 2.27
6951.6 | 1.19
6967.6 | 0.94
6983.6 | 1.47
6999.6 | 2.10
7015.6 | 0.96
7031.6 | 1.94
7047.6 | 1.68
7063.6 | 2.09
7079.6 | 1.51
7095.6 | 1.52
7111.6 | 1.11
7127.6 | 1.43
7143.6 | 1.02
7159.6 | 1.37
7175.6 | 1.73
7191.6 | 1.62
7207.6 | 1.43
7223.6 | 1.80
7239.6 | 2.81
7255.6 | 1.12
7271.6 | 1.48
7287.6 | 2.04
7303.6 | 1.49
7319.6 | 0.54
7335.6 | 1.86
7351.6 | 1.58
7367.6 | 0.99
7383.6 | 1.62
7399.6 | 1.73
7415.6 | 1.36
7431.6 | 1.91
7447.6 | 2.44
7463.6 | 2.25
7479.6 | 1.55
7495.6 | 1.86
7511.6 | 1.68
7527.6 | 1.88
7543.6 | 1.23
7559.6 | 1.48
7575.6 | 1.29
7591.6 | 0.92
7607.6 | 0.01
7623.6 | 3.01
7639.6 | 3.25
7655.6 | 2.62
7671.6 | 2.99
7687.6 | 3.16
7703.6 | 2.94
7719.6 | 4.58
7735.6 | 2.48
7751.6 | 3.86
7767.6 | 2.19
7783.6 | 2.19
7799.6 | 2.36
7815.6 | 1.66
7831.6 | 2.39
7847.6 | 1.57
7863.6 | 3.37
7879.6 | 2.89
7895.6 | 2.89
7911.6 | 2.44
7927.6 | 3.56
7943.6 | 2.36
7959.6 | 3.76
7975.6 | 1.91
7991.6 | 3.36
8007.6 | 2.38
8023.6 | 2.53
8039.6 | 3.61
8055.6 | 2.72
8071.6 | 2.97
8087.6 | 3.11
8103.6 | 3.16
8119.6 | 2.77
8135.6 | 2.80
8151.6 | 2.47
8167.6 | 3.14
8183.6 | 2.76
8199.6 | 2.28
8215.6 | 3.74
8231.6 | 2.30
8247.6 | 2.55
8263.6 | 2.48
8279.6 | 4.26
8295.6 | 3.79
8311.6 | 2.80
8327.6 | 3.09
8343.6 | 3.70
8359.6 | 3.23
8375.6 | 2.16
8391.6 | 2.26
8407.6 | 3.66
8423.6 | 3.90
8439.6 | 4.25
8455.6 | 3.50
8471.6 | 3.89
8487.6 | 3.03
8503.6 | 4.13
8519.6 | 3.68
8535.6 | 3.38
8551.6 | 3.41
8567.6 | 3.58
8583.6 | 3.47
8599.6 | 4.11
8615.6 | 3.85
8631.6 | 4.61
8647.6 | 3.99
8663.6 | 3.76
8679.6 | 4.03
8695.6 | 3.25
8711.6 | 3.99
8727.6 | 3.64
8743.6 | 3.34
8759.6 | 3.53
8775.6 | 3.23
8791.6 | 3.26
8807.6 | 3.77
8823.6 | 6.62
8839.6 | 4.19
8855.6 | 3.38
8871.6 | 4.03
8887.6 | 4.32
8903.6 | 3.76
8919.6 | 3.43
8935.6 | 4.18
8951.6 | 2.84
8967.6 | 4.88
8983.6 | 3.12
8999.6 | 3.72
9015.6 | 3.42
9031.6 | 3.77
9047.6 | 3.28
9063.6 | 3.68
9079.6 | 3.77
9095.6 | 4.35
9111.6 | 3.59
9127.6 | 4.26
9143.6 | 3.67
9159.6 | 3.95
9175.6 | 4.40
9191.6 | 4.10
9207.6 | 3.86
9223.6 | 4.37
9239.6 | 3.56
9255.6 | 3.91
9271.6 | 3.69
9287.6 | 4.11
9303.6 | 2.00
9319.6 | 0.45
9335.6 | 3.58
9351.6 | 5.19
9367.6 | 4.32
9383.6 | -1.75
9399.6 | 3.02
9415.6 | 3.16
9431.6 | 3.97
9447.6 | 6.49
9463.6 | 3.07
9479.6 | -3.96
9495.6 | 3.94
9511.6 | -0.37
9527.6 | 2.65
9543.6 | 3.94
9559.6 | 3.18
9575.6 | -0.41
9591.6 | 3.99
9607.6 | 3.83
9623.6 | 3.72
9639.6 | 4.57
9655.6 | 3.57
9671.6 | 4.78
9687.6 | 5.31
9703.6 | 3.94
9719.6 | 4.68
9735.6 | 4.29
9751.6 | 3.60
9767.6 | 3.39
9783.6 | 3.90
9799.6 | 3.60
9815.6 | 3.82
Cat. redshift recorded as 0.911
